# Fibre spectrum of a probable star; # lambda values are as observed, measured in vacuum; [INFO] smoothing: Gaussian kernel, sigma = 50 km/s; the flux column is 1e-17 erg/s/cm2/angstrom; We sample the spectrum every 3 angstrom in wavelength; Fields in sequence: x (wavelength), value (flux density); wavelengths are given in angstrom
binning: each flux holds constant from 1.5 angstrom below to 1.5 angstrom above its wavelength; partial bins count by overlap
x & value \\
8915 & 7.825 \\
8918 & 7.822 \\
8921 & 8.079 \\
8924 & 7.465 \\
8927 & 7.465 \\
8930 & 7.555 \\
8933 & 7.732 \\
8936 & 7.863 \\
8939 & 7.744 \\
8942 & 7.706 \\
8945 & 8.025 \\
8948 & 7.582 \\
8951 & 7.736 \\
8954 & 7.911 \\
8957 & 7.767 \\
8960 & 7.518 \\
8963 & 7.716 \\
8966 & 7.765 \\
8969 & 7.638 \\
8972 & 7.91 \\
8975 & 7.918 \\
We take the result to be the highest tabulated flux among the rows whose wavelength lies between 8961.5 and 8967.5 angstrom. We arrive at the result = 7.765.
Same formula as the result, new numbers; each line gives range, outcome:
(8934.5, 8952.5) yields 8.025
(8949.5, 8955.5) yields 7.911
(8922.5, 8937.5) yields 7.863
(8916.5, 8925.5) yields 8.079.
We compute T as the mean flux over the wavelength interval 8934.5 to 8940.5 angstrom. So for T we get 7.8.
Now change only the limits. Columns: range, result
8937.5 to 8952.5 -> 7.76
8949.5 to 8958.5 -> 7.8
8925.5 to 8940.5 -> 7.67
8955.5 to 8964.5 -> 7.67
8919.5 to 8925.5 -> 7.77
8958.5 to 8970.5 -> 7.66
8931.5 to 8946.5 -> 7.81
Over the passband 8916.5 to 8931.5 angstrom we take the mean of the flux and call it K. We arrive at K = 7.68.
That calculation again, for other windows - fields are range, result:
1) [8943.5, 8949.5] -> 7.8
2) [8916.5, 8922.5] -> 7.95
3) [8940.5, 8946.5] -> 7.87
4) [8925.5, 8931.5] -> 7.51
